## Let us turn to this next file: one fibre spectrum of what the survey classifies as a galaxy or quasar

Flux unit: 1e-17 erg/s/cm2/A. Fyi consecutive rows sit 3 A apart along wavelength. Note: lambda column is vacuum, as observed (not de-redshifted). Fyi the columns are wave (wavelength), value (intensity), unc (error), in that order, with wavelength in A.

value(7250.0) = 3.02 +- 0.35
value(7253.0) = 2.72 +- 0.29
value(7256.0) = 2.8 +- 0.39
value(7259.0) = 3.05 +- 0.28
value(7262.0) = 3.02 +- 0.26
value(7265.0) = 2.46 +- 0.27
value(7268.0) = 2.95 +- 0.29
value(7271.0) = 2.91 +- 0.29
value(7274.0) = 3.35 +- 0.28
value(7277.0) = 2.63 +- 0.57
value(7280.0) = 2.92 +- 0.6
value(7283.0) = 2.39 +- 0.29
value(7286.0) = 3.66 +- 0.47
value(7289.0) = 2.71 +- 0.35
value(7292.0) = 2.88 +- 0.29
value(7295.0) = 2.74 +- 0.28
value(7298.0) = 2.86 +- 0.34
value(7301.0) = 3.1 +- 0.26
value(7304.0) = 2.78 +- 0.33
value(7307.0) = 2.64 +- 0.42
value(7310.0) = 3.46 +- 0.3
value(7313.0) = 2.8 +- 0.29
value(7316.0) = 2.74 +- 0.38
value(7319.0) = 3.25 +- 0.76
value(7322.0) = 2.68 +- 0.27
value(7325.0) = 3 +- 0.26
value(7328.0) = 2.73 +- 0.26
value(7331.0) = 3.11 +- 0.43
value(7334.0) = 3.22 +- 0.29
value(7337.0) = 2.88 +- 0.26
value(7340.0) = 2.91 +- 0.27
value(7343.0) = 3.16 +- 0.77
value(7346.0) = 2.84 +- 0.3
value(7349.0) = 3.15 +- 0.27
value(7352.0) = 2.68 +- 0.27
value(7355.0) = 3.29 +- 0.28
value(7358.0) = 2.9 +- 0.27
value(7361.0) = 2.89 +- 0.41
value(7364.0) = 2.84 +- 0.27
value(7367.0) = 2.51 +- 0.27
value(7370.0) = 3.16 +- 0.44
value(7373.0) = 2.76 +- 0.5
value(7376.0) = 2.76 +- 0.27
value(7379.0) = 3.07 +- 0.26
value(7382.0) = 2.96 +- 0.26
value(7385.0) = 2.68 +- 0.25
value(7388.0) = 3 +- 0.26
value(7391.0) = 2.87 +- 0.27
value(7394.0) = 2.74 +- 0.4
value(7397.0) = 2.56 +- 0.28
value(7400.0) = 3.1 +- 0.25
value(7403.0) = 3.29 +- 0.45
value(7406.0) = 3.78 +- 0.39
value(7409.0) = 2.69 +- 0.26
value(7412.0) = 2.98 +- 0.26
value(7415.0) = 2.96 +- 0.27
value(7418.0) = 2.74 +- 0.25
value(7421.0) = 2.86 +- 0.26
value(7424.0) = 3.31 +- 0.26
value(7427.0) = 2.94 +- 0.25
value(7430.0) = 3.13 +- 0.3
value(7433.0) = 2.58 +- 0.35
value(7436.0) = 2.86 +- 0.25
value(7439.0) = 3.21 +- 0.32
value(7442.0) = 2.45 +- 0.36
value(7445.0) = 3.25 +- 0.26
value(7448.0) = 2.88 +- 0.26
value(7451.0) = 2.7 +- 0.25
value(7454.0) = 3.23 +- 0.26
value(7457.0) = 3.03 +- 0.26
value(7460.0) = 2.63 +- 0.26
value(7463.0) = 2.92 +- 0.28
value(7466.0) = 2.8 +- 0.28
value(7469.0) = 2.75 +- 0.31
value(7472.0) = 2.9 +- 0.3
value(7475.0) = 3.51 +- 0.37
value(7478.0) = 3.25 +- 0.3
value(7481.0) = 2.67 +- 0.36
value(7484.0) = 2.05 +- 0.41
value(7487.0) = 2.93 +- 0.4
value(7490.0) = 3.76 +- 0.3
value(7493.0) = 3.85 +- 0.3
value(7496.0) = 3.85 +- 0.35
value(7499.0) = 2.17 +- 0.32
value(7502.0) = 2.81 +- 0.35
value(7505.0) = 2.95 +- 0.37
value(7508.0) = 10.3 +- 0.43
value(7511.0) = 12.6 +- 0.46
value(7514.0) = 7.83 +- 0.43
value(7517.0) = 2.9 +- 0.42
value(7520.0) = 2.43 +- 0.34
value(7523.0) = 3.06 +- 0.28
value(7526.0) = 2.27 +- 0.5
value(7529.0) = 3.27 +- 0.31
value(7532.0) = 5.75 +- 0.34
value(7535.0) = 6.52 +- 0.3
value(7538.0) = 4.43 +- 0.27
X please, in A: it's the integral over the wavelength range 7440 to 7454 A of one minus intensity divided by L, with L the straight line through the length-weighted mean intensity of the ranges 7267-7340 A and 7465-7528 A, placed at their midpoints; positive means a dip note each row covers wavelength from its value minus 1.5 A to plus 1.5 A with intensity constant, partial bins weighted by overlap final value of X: 3.2 A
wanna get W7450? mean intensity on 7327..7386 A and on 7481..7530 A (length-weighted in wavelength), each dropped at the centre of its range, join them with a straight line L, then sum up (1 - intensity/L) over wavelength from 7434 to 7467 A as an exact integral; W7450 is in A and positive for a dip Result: 7.6 A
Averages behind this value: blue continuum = 2.93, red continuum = 4.27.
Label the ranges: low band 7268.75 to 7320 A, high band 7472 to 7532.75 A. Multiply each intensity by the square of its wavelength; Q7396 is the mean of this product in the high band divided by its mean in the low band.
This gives 1.50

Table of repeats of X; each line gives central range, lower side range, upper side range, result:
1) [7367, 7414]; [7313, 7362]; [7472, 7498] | 1.5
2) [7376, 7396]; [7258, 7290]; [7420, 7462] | 0.4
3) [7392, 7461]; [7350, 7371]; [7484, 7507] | 2.8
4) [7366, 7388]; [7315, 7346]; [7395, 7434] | 0.9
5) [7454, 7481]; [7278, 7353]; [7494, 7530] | 8.4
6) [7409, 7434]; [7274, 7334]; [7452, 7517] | 4.8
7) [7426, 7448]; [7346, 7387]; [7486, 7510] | 4.4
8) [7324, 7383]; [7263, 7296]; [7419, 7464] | -0.8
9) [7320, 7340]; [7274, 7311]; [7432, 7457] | -0.2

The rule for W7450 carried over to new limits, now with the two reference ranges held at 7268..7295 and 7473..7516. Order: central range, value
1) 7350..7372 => 4.0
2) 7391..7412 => 4.6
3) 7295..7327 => 2.3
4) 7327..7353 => 3.1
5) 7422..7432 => 2.4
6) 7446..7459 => 3.9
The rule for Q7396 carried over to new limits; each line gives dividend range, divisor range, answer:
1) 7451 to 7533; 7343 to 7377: 1.37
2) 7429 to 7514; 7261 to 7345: 1.31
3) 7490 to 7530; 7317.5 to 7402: 1.65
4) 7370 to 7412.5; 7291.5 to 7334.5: 1.03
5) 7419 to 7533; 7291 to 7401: 1.28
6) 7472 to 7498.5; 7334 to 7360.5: 1.10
